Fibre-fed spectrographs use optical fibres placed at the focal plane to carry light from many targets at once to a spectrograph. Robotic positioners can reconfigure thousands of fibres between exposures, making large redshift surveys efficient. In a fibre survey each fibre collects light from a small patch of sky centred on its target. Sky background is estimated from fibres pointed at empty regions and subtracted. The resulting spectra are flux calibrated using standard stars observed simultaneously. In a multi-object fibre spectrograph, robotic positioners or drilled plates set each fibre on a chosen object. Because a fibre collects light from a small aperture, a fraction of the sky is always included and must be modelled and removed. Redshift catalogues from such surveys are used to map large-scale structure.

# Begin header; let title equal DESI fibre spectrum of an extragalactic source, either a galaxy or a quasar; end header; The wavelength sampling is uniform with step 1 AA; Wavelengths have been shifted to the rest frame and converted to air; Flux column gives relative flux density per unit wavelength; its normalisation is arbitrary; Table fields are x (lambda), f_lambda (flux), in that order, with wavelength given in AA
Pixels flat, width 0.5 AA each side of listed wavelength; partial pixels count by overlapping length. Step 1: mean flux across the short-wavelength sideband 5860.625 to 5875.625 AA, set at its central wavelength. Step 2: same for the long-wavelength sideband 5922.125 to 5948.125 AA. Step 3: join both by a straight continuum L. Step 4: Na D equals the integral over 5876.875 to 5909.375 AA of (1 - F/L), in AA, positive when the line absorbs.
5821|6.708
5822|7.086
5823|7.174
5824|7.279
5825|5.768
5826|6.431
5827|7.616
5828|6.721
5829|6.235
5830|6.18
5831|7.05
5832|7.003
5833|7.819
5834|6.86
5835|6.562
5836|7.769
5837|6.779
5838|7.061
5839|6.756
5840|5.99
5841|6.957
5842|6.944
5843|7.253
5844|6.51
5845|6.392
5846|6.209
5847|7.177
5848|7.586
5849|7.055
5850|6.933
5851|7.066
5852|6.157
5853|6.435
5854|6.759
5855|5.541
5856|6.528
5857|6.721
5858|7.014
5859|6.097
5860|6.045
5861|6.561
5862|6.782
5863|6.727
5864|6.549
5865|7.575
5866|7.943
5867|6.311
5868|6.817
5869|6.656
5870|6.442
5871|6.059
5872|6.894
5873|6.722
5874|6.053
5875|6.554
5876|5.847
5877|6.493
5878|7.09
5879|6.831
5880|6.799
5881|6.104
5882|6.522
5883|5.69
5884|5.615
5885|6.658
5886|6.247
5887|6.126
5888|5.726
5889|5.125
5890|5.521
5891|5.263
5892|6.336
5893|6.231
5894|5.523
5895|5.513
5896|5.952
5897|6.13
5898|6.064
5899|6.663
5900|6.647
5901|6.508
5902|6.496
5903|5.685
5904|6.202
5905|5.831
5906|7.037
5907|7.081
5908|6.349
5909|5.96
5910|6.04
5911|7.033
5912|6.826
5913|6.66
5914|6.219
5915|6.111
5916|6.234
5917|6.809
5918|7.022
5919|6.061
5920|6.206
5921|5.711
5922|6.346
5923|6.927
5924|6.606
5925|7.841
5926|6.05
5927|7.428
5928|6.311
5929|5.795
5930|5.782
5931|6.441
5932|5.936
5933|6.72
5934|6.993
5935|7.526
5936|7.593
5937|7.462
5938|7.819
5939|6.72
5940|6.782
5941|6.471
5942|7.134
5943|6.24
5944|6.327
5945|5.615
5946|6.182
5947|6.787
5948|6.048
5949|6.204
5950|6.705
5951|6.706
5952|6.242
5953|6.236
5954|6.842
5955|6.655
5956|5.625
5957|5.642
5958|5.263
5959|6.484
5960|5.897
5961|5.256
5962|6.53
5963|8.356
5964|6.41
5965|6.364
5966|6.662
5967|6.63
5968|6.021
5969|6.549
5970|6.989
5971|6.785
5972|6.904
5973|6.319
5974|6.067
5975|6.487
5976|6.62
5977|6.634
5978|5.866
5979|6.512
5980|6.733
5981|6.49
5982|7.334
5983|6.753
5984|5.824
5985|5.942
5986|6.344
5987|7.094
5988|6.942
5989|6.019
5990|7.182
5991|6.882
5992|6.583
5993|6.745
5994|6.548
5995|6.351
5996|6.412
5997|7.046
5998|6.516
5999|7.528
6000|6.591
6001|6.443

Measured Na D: 2.5 AA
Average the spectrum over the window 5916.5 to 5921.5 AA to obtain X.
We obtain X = 6.36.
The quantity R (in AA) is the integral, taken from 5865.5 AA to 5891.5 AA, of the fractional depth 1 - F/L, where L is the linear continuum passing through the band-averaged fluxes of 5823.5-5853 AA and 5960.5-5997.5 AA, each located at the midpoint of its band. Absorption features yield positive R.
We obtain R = 1.70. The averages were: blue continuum 6.82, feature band 6.31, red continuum 6.57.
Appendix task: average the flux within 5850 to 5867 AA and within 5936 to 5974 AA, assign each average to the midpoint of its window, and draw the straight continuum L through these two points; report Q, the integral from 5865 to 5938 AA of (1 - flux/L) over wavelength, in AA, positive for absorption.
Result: 1.8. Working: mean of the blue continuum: 6.65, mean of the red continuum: 6.49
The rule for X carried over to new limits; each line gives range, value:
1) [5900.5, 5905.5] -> 6.14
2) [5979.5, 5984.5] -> 6.63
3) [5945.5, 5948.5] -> 6.34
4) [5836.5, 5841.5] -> 6.71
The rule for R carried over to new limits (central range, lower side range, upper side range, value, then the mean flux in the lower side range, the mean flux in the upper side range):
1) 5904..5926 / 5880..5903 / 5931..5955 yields -0.6 AA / 6.04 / 6.66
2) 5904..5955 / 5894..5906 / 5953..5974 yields -2.3 AA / 6.16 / 6.4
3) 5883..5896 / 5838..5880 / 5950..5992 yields 1.6 AA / 6.67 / 6.47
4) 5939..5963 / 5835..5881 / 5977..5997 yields 1.1 AA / 6.69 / 6.57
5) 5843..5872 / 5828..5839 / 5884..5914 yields -0.2 AA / 6.91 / 6.18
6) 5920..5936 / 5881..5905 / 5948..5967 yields -1.0 AA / 6.02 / 6.34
